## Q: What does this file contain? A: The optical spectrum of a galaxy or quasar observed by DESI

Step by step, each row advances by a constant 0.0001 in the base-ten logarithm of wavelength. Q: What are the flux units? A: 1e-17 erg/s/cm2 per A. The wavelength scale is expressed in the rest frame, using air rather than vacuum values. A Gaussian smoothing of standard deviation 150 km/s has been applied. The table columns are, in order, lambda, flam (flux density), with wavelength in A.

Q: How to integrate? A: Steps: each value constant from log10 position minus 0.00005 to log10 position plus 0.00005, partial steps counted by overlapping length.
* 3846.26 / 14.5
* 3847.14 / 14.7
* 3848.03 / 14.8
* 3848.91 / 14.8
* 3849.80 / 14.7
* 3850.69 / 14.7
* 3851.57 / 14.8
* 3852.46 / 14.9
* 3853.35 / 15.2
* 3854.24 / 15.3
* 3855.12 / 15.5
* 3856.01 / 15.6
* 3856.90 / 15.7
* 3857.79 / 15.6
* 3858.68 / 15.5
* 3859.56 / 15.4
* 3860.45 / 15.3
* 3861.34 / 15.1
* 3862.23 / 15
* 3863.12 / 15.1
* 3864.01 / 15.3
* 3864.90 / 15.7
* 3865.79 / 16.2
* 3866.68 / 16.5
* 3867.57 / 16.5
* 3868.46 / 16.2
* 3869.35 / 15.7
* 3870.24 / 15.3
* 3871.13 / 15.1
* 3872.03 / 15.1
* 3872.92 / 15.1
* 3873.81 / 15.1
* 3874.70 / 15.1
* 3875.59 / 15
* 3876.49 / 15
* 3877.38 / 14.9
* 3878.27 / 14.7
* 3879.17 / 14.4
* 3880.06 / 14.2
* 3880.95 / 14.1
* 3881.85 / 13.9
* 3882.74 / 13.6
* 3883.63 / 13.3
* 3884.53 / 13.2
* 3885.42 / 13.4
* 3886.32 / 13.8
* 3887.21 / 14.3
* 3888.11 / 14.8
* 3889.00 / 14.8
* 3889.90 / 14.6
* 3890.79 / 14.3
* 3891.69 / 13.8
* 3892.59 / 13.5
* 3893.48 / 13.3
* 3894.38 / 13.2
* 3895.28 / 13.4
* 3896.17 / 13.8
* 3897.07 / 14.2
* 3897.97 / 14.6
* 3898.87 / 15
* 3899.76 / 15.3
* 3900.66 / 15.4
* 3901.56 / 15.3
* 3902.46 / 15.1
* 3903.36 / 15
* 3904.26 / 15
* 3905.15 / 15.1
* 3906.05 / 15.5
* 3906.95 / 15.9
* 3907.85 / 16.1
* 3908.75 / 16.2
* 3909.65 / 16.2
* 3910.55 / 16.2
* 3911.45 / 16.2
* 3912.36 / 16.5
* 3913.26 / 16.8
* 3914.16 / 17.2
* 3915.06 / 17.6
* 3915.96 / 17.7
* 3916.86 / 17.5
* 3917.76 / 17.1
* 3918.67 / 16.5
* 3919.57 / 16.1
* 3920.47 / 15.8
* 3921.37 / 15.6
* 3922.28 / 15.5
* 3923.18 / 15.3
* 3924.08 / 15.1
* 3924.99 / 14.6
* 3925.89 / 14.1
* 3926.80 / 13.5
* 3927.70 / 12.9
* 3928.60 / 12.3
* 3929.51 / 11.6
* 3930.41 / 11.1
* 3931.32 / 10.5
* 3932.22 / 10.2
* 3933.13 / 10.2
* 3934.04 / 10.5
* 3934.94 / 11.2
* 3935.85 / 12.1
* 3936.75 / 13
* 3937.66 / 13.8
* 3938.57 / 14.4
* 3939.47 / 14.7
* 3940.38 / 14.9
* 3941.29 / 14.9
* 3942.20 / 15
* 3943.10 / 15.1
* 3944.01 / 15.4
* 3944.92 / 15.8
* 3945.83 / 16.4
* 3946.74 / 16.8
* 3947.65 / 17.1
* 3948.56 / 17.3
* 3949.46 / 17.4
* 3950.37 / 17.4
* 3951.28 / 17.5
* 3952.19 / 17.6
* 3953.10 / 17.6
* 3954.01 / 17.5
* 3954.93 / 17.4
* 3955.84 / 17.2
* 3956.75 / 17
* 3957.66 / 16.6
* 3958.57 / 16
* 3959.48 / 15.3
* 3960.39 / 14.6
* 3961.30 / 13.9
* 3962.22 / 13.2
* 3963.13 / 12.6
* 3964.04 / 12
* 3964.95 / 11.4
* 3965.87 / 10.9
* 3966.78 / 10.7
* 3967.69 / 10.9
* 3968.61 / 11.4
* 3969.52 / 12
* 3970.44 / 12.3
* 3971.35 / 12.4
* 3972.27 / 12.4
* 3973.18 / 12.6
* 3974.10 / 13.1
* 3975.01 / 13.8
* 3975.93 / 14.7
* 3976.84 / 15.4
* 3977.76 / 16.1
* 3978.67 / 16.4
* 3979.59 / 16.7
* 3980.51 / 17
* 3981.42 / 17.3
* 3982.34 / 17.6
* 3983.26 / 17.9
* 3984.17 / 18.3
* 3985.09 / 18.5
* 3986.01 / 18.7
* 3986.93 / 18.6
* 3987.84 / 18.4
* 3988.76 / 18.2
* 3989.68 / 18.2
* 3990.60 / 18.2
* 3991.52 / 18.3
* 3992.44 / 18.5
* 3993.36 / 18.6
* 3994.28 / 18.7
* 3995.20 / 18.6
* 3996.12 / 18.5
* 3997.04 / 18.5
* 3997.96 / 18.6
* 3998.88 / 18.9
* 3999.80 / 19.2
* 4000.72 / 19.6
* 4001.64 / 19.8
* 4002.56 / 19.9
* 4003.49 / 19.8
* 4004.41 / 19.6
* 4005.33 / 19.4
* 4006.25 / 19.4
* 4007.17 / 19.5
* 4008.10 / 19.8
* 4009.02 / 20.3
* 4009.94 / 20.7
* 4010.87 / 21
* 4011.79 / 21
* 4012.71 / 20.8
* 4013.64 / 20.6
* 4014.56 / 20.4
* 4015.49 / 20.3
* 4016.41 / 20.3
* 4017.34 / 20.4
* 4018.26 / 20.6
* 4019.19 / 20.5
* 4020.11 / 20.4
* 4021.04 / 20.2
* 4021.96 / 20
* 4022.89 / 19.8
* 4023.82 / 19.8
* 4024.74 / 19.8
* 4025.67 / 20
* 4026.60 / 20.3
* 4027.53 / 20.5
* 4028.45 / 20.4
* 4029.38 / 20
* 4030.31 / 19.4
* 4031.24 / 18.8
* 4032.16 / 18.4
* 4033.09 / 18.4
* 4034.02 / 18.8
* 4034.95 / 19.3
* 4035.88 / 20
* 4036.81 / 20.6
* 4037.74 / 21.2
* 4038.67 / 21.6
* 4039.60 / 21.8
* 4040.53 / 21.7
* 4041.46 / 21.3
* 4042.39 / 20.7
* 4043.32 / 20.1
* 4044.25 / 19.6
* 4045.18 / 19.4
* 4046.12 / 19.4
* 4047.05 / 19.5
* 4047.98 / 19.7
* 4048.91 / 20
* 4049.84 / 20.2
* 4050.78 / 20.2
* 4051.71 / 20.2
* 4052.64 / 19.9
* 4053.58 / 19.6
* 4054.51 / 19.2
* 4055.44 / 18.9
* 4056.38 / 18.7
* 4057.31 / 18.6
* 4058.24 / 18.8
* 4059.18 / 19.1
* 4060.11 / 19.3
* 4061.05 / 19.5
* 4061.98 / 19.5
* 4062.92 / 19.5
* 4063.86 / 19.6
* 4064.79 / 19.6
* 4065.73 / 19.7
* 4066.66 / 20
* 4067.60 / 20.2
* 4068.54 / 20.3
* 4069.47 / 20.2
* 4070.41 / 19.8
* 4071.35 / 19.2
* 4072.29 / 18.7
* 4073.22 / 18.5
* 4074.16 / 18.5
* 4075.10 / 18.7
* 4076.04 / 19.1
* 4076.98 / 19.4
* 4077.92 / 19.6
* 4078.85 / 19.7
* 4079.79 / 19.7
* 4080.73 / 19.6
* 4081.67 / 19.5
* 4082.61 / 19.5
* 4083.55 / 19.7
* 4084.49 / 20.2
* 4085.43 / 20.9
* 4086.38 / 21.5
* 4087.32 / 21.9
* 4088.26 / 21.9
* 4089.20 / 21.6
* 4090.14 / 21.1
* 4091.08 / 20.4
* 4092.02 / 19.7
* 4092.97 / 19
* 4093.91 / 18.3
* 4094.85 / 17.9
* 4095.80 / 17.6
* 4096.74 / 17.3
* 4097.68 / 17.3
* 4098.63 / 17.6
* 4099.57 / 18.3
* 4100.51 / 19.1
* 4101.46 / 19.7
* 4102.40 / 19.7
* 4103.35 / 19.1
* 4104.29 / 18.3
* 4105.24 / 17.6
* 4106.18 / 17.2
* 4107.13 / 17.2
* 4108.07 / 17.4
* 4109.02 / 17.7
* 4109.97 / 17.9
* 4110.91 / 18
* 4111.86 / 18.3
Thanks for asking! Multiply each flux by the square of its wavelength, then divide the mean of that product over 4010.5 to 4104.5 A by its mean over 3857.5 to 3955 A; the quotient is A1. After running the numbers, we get 1.42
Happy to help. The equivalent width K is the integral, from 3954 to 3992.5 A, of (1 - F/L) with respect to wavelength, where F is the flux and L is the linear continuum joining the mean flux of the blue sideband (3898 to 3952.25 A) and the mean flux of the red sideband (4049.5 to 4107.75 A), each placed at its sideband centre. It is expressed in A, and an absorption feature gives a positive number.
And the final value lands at 2.6 A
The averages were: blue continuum 15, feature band 15.3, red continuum 19.4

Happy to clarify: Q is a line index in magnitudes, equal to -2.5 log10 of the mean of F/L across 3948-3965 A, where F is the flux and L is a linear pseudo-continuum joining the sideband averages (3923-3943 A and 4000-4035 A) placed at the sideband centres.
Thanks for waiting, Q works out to -0.071 mag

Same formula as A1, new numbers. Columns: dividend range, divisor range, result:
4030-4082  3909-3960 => 1.37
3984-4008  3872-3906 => 1.38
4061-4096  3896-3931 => 1.40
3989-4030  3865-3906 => 1.43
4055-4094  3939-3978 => 1.42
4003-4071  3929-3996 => 1.36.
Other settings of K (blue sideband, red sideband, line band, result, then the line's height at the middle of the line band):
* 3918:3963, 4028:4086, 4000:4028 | -3.5 A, 17.9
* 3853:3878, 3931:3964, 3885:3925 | -0.3 A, 15.2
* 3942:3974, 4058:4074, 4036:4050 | -1.5 A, 18.5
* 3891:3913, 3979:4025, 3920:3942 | 4.0 A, 16.2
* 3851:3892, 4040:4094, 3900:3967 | 6.1 A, 16.5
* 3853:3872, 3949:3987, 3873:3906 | 2.2 A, 15.5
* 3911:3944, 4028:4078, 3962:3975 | 3.3 A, 16.1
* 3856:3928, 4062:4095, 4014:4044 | -2.6 A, 18.6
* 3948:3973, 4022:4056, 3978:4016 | -4.3 A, 17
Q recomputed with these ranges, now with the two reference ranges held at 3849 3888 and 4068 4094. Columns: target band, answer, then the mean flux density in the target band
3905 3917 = -0.04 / 16.5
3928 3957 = 0.14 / 14.7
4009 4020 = -0.12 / 20.6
